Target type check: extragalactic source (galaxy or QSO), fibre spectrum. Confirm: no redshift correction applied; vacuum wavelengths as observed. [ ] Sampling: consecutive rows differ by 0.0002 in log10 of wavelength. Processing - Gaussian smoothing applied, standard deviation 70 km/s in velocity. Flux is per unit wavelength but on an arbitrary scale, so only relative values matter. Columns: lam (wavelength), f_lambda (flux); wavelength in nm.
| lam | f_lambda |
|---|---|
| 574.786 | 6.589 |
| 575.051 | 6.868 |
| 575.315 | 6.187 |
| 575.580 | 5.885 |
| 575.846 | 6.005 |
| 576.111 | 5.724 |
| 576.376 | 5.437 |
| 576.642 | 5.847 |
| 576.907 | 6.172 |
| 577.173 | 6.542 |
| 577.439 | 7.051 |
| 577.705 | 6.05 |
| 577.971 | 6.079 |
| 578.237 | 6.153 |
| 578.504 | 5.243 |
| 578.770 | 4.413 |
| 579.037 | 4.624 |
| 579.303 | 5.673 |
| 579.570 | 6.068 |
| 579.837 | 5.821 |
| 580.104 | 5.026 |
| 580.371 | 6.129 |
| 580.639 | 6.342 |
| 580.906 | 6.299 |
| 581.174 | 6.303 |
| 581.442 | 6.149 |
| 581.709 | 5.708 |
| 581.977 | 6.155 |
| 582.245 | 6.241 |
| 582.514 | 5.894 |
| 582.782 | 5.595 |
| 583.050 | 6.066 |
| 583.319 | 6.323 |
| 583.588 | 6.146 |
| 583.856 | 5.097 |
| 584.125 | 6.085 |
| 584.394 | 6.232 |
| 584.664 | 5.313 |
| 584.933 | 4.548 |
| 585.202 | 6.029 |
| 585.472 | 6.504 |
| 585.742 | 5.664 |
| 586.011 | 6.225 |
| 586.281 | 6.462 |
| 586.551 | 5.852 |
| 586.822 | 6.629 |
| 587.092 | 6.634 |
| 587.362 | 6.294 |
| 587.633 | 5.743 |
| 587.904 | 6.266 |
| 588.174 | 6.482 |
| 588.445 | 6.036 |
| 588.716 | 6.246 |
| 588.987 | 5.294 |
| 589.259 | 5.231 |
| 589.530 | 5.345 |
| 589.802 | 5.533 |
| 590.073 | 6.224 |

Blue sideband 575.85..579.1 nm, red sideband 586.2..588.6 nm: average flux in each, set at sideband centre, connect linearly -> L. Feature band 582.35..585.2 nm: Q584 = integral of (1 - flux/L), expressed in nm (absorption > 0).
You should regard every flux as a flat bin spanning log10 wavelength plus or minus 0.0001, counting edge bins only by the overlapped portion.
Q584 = 0.162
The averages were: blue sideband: 5.81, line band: 5.75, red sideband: 6.26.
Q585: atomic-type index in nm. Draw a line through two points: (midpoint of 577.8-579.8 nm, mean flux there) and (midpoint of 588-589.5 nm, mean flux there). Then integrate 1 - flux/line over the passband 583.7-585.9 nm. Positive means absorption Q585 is 0.00 nm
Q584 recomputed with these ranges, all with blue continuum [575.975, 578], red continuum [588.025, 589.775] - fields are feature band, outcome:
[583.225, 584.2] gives 0.005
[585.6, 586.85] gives -0.062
